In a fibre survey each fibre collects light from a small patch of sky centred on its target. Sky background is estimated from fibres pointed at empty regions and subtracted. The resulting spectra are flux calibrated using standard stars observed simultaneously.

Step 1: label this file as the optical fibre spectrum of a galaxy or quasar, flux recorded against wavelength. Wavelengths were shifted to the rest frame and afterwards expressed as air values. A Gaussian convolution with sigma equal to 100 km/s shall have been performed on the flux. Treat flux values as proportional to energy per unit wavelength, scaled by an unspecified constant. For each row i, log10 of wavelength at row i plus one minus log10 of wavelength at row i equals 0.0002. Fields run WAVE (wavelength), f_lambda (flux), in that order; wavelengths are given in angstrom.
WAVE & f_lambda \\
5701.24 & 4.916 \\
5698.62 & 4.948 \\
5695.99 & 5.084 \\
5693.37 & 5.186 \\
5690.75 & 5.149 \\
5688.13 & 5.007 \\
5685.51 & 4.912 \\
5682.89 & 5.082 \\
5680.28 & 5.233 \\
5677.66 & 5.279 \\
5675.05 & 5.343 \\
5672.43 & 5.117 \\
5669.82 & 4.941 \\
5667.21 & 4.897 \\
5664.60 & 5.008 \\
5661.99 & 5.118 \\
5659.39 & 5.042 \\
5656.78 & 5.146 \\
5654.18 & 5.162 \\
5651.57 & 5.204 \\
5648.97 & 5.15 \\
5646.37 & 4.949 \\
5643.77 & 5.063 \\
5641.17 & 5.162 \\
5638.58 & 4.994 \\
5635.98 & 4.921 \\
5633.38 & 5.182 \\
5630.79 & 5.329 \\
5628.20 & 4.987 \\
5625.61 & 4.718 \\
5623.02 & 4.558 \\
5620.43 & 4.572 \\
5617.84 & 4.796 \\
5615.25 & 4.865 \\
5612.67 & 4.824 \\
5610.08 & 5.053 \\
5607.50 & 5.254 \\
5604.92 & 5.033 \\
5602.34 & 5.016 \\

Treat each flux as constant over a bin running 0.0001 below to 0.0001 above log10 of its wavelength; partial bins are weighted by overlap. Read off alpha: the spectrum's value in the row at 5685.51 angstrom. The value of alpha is 4.912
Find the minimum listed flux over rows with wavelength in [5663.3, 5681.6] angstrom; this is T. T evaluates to 4.897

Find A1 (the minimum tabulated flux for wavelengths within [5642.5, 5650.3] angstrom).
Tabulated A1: 4.949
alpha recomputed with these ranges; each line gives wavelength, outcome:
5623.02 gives 4.558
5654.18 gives 5.162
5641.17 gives 5.162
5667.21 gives 4.897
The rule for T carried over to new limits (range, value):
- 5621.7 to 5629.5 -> 4.558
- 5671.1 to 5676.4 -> 5.117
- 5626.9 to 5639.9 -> 4.921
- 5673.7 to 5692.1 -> 4.912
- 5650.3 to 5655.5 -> 5.162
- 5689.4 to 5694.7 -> 5.149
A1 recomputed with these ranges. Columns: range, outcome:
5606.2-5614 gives 4.824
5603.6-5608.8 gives 5.033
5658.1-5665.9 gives 5.008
